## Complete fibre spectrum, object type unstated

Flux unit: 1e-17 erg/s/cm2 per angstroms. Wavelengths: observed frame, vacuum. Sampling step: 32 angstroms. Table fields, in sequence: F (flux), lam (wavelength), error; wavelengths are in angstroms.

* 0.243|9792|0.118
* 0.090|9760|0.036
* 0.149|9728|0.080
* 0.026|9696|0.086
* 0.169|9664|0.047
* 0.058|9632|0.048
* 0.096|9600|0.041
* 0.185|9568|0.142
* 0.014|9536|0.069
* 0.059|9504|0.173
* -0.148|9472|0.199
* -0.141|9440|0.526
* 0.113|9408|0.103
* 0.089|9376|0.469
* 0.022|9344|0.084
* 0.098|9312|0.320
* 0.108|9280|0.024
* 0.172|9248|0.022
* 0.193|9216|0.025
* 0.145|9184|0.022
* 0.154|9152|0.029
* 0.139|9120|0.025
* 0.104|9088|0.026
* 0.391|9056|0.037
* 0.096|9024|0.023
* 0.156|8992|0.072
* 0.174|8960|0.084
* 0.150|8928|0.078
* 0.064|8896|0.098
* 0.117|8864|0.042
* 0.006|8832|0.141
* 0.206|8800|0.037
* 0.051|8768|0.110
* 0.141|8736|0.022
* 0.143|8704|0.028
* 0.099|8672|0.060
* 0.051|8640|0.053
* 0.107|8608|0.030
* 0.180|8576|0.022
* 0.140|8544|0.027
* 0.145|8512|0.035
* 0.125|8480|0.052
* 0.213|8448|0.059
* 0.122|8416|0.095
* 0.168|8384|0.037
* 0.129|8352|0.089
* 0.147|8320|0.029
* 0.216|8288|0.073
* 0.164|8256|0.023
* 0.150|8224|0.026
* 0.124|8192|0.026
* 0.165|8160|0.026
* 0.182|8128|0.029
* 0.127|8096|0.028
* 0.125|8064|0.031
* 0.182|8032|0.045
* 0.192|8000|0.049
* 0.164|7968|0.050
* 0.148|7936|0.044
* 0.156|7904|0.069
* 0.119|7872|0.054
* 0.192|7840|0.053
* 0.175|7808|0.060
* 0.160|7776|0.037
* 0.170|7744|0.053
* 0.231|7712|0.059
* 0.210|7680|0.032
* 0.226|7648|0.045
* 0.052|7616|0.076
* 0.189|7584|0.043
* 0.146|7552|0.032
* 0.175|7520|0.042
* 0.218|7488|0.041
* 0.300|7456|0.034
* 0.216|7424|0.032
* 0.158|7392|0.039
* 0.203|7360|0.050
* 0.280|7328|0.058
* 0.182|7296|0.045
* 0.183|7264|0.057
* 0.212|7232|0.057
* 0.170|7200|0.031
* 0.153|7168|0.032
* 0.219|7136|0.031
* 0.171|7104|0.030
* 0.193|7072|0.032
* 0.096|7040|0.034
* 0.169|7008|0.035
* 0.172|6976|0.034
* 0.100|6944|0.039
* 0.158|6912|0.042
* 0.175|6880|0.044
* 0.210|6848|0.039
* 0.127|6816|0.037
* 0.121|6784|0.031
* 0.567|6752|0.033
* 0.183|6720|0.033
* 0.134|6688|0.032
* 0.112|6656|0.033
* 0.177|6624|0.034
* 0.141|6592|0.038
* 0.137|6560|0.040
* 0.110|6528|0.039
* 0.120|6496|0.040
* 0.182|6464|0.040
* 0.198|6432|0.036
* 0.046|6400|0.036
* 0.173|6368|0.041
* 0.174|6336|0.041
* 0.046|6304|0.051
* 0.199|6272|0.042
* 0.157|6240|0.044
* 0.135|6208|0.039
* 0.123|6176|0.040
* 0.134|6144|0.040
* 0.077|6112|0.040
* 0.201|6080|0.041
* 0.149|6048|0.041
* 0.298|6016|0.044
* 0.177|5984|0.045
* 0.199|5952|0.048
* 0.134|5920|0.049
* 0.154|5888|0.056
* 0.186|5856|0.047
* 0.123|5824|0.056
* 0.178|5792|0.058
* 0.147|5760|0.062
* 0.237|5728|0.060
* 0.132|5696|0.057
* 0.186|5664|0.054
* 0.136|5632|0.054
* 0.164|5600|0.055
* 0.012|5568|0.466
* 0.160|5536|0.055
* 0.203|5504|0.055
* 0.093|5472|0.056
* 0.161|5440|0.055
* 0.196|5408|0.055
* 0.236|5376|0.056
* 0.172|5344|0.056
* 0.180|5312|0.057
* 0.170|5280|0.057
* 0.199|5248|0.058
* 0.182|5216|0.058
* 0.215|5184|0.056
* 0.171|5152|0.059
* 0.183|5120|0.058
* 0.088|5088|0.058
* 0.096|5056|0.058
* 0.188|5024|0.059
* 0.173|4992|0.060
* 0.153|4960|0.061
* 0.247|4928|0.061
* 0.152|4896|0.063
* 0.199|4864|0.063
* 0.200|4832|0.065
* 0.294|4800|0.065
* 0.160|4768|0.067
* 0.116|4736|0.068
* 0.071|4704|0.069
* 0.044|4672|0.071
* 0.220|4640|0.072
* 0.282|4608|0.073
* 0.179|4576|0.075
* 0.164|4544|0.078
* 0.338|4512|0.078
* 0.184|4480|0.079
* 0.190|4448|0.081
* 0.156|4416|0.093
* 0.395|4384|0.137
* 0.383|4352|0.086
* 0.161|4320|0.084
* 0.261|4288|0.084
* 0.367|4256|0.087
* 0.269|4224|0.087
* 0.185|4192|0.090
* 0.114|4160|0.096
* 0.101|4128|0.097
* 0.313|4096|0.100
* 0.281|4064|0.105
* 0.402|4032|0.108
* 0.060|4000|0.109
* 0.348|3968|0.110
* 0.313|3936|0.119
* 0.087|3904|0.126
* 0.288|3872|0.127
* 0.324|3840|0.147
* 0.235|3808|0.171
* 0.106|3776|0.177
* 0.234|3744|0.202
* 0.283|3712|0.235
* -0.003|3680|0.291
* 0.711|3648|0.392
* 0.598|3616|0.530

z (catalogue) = 0.81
